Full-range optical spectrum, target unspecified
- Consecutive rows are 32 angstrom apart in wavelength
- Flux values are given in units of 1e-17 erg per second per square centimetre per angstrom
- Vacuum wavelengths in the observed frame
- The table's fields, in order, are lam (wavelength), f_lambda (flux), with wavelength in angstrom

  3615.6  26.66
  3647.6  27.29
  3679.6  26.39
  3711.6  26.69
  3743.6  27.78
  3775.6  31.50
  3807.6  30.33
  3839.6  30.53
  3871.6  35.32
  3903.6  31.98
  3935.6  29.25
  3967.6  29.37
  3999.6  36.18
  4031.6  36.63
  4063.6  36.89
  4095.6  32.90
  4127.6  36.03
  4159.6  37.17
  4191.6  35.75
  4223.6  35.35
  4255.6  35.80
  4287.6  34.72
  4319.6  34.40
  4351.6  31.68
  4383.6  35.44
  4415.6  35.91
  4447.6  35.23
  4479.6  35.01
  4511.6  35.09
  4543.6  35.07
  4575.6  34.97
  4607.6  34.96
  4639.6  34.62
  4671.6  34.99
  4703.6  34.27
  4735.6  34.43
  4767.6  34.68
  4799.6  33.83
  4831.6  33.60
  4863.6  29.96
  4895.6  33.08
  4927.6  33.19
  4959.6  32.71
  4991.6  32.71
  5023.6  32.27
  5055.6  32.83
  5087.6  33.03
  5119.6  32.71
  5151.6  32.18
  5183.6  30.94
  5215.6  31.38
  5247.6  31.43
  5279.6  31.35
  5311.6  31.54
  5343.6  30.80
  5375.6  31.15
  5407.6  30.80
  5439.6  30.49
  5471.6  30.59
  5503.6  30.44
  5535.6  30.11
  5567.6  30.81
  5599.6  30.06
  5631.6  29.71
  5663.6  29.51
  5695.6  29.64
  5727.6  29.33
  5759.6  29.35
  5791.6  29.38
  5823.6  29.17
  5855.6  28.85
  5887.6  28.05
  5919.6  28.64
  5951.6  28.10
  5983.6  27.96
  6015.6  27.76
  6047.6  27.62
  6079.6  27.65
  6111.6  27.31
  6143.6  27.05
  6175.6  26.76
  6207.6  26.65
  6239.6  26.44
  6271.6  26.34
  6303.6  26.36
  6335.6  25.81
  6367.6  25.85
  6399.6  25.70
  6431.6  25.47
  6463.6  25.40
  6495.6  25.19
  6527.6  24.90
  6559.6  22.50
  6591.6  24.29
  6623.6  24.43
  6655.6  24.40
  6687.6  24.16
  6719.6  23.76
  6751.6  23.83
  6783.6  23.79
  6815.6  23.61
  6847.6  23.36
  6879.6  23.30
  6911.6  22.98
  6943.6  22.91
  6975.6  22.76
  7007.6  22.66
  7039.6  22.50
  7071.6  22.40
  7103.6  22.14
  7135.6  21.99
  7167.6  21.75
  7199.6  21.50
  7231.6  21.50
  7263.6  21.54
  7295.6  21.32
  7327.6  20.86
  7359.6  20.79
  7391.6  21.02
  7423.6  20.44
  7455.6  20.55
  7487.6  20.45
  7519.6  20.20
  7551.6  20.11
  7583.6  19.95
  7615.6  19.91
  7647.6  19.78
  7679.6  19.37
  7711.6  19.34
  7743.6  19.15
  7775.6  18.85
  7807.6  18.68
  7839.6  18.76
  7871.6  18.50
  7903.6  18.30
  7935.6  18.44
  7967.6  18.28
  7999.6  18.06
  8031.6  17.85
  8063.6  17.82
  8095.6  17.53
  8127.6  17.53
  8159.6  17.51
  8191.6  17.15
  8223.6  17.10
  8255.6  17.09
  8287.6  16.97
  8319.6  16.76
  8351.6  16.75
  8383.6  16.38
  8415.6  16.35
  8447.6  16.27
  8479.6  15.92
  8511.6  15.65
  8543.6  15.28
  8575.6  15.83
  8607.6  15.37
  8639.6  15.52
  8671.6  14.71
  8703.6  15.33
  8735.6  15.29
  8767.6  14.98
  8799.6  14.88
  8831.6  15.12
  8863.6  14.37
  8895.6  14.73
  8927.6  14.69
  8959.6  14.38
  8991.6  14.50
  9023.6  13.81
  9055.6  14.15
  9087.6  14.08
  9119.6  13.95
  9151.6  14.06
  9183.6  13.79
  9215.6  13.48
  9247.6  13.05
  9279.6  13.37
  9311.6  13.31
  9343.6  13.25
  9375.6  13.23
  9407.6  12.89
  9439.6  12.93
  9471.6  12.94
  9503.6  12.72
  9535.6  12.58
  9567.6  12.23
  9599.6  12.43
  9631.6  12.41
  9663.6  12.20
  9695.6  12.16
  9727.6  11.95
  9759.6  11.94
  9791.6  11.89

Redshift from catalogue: 0.00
